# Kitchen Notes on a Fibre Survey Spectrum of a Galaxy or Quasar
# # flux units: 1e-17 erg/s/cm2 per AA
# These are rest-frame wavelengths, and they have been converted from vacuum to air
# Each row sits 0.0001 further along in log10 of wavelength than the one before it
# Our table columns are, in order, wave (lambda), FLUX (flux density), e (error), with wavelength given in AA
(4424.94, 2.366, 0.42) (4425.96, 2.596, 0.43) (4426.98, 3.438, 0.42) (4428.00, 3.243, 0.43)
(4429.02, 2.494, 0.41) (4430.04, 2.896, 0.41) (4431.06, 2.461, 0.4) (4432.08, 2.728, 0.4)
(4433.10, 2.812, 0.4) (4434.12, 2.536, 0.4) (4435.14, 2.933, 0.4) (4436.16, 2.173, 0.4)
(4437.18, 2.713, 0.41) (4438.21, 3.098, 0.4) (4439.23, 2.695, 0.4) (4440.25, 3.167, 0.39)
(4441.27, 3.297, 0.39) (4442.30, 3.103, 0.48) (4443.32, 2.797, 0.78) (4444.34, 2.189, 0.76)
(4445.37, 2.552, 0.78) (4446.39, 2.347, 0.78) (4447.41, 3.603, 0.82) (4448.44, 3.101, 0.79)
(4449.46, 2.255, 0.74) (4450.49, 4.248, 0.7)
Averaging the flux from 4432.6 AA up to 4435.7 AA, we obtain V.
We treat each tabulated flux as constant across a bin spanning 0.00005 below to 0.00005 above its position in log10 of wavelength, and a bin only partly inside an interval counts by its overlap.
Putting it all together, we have 2.75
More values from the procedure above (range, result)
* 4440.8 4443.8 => 3.06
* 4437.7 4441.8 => 3.06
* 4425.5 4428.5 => 3.1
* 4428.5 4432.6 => 2.65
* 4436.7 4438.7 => 2.89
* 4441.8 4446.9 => 2.6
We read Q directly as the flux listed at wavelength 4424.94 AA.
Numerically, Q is 2.366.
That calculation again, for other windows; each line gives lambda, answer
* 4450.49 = 4.248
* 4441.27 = 3.297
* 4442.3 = 3.103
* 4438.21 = 3.098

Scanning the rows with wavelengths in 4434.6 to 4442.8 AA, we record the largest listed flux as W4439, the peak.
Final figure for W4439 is 3.297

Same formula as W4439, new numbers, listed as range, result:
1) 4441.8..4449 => 3.603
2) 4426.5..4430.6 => 3.438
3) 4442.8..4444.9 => 2.797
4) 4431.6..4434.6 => 2.812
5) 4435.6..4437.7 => 2.713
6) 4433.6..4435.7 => 2.933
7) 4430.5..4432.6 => 2.728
